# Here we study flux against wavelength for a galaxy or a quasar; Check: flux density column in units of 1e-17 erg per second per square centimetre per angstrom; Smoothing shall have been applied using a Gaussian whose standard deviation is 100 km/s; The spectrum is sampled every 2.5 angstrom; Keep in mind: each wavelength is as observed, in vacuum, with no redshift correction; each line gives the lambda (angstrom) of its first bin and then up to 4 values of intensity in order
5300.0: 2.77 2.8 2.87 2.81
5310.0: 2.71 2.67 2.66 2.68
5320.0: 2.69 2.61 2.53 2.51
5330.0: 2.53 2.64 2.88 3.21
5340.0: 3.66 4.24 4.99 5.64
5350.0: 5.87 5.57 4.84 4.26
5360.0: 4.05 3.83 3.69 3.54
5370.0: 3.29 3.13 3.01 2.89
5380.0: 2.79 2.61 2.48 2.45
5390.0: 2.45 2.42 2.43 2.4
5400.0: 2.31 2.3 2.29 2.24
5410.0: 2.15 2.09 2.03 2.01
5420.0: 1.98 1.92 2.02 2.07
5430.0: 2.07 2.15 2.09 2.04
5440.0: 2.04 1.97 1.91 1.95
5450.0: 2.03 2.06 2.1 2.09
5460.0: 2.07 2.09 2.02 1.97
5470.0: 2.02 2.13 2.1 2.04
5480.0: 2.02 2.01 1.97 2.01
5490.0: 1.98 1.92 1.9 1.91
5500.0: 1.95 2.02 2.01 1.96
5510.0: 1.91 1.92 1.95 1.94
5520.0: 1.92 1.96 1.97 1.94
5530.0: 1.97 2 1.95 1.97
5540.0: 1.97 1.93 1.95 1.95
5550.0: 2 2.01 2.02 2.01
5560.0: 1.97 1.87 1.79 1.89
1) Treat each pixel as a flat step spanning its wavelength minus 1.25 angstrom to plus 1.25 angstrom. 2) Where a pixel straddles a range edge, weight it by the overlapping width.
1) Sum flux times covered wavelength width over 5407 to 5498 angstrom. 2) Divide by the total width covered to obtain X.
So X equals 2.03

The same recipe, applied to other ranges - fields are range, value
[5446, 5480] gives 2.05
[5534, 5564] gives 1.97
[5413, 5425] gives 2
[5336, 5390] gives 3.78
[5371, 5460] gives 2.26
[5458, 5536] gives 1.99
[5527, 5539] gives 1.97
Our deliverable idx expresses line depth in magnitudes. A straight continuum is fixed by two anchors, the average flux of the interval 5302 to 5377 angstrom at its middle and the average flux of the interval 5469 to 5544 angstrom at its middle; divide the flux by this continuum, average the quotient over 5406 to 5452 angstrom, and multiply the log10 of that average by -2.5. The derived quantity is 0.29 mag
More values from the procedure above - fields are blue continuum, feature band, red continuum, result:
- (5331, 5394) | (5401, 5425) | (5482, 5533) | 0.40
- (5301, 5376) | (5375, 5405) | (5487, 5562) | 0.21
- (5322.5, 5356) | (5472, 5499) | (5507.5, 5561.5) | 0.22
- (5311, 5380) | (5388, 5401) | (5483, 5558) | 0.28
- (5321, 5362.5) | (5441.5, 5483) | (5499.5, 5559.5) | 0.28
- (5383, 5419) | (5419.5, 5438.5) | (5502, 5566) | 0.09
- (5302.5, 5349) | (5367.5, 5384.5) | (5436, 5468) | -0.10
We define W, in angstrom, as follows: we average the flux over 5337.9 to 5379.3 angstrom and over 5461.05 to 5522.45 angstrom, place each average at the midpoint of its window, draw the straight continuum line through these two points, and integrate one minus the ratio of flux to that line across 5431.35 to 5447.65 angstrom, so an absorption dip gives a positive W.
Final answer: 4.6 angstrom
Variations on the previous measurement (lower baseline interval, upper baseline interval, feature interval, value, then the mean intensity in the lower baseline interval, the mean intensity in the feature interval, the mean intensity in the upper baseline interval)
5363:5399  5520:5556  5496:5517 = 1.9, 2.84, 1.95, 1.97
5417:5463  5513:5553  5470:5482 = -0.3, 2.03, 2.06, 1.96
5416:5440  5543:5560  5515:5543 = 0.5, 2.04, 1.96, 1.99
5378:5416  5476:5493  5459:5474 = 0.2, 2.38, 2.05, 2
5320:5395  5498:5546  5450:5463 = 2.4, 3.44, 2.08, 1.96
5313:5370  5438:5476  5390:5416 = 4.9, 3.67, 2.28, 2.04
